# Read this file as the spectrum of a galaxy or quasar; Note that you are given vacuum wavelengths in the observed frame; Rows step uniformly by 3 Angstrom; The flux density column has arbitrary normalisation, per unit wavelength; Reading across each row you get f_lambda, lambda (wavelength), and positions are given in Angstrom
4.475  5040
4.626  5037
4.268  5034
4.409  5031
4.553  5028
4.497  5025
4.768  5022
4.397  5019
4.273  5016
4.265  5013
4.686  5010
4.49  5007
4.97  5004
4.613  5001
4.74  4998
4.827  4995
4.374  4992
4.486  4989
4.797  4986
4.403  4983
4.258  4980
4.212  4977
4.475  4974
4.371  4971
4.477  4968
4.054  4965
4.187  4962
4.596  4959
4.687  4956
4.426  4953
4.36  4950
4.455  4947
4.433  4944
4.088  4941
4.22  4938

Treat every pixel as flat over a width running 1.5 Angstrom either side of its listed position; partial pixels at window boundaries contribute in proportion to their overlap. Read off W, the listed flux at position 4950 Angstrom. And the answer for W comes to 4.36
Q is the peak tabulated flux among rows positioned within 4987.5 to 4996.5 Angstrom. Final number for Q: 4.827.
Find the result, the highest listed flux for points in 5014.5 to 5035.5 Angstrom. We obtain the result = 4.768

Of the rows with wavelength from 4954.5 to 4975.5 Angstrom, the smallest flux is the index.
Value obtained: 4.054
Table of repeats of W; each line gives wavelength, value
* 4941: 4.088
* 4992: 4.374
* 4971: 4.371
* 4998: 4.74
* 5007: 4.49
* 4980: 4.258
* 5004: 4.97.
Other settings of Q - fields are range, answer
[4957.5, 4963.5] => 4.596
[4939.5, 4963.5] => 4.687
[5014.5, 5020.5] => 4.397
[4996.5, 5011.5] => 4.97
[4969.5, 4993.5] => 4.797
